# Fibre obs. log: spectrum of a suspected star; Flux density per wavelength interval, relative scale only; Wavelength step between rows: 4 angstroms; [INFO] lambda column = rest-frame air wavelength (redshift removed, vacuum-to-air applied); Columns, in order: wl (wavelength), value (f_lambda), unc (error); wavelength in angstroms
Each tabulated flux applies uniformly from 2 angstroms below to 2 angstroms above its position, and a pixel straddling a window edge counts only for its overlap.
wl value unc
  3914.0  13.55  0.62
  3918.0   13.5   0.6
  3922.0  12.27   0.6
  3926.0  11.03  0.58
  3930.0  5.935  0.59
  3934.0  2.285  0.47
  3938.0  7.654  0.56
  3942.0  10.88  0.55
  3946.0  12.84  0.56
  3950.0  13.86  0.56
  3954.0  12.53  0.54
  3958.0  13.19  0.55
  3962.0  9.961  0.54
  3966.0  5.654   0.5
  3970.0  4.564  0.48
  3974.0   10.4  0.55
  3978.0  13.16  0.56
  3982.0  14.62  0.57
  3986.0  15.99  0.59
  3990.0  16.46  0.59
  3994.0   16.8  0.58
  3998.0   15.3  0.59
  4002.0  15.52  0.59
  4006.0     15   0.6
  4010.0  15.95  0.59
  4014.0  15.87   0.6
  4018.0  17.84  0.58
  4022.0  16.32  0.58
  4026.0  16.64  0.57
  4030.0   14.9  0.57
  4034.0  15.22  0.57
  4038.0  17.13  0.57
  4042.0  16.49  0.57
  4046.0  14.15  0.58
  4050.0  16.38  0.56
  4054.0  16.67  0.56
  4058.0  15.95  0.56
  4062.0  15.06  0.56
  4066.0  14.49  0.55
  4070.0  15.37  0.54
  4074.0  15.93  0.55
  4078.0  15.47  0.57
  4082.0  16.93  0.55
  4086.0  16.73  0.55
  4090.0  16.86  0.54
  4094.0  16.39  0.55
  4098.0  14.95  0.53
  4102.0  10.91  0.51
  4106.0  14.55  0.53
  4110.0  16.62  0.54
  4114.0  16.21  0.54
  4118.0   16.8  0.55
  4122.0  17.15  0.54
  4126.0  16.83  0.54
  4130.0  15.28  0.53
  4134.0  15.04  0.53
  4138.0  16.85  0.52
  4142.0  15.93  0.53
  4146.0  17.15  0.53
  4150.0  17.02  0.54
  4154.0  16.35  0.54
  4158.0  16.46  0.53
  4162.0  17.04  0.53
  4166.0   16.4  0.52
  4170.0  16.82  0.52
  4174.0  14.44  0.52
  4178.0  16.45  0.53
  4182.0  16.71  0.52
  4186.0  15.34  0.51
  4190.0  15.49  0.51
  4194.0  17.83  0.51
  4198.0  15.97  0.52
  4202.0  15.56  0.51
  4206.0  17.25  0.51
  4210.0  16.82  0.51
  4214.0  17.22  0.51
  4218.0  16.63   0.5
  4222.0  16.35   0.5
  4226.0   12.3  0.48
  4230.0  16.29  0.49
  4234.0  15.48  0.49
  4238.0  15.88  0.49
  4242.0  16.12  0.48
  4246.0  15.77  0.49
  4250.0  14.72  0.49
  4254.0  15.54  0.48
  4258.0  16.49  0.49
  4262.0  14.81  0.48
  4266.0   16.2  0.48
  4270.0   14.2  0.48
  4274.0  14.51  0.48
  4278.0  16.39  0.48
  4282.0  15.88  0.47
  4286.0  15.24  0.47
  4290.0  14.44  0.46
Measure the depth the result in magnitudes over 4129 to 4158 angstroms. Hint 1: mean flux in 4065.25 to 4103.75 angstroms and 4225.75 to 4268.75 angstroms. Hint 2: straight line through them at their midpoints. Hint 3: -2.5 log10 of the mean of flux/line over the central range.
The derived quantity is -0.05 mag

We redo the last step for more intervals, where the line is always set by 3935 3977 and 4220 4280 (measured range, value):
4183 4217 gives -0.137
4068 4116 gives -0.238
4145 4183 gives -0.189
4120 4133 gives -0.234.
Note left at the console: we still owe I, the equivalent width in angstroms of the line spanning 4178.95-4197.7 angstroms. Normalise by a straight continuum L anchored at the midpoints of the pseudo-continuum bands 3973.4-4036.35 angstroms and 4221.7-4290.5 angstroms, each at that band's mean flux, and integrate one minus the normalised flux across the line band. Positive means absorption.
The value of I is -1.12 angstroms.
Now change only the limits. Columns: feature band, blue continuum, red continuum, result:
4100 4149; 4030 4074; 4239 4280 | -0.63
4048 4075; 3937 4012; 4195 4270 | -3.76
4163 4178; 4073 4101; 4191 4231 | 0.09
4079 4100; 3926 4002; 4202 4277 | -4.74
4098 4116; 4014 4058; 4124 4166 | 1.87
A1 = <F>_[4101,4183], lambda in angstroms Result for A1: 16.1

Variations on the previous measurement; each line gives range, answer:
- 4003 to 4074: 15.8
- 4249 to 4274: 15.3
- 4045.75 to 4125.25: 15.7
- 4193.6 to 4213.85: 16.6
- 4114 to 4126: 16.8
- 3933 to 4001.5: 11.8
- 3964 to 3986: 10.3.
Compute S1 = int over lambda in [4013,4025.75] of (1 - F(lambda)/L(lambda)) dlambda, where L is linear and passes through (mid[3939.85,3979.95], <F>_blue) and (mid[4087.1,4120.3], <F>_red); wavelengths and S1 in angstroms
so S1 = -4.10 angstroms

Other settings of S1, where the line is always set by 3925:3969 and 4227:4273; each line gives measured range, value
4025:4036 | -4.31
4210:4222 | -1.61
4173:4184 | -1.50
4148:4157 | -2.06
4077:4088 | -3.88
